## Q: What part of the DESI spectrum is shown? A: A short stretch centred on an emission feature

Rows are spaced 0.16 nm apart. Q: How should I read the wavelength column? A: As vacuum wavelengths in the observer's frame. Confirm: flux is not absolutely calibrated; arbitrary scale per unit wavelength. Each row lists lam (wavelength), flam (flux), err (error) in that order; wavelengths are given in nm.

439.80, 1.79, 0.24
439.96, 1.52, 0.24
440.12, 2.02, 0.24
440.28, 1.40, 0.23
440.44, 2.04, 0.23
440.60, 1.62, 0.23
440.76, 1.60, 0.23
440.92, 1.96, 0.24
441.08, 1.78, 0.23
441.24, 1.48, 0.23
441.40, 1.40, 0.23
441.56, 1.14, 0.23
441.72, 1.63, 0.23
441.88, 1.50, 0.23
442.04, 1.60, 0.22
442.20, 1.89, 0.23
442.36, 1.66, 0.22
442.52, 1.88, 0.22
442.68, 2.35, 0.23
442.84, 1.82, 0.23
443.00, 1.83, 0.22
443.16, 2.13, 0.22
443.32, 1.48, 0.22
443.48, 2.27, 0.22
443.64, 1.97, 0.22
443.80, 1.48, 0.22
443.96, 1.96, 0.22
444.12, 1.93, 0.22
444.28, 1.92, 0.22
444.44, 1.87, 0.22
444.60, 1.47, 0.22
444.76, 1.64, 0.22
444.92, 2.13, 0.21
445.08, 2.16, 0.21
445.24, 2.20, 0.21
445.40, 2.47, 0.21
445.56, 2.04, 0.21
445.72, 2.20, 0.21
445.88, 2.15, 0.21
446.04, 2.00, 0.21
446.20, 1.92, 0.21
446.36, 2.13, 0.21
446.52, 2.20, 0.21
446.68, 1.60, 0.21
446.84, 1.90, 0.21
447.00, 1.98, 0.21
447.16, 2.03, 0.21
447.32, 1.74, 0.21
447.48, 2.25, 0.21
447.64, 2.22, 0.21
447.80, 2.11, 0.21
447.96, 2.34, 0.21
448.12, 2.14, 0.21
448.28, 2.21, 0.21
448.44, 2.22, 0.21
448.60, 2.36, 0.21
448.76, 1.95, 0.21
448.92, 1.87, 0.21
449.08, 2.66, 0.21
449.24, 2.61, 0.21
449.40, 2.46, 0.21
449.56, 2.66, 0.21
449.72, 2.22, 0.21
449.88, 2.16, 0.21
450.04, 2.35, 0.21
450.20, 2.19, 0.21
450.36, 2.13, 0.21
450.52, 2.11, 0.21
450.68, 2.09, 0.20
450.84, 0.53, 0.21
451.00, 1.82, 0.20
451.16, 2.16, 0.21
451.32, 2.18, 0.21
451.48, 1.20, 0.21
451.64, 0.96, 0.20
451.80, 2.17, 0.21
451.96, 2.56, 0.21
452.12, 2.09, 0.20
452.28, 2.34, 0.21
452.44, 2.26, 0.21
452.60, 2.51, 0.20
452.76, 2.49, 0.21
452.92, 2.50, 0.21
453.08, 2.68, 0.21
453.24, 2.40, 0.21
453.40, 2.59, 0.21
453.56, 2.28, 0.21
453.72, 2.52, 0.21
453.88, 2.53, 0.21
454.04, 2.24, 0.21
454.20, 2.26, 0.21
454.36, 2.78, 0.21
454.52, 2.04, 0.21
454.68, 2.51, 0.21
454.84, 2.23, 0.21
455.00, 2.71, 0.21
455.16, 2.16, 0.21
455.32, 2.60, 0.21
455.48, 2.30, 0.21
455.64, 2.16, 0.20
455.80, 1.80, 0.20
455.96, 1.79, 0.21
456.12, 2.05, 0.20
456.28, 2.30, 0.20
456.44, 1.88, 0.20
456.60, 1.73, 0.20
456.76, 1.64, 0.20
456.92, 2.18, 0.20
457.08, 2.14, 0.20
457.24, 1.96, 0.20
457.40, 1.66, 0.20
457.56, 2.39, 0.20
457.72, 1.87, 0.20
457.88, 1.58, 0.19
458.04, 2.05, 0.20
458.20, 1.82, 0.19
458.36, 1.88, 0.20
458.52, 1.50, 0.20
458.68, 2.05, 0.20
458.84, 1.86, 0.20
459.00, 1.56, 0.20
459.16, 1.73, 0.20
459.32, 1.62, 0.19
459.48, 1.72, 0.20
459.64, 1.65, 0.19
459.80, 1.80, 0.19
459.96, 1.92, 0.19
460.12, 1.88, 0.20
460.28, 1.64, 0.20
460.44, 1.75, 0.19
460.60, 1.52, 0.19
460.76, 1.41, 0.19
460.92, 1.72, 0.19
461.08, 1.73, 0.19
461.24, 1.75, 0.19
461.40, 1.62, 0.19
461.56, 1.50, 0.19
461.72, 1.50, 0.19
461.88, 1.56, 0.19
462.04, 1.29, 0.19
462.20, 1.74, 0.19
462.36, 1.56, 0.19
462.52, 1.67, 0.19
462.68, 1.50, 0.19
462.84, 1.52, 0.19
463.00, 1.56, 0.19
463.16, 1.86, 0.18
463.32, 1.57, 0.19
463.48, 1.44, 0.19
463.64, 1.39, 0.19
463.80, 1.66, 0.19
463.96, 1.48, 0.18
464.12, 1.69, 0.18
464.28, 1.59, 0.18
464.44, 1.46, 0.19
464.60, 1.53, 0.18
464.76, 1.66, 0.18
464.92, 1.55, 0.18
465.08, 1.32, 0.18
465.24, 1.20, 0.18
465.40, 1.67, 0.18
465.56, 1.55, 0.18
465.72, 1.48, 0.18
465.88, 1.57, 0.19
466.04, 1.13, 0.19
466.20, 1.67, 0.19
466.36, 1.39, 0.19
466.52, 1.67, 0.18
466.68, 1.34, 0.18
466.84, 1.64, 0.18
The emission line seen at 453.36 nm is C IV 1549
